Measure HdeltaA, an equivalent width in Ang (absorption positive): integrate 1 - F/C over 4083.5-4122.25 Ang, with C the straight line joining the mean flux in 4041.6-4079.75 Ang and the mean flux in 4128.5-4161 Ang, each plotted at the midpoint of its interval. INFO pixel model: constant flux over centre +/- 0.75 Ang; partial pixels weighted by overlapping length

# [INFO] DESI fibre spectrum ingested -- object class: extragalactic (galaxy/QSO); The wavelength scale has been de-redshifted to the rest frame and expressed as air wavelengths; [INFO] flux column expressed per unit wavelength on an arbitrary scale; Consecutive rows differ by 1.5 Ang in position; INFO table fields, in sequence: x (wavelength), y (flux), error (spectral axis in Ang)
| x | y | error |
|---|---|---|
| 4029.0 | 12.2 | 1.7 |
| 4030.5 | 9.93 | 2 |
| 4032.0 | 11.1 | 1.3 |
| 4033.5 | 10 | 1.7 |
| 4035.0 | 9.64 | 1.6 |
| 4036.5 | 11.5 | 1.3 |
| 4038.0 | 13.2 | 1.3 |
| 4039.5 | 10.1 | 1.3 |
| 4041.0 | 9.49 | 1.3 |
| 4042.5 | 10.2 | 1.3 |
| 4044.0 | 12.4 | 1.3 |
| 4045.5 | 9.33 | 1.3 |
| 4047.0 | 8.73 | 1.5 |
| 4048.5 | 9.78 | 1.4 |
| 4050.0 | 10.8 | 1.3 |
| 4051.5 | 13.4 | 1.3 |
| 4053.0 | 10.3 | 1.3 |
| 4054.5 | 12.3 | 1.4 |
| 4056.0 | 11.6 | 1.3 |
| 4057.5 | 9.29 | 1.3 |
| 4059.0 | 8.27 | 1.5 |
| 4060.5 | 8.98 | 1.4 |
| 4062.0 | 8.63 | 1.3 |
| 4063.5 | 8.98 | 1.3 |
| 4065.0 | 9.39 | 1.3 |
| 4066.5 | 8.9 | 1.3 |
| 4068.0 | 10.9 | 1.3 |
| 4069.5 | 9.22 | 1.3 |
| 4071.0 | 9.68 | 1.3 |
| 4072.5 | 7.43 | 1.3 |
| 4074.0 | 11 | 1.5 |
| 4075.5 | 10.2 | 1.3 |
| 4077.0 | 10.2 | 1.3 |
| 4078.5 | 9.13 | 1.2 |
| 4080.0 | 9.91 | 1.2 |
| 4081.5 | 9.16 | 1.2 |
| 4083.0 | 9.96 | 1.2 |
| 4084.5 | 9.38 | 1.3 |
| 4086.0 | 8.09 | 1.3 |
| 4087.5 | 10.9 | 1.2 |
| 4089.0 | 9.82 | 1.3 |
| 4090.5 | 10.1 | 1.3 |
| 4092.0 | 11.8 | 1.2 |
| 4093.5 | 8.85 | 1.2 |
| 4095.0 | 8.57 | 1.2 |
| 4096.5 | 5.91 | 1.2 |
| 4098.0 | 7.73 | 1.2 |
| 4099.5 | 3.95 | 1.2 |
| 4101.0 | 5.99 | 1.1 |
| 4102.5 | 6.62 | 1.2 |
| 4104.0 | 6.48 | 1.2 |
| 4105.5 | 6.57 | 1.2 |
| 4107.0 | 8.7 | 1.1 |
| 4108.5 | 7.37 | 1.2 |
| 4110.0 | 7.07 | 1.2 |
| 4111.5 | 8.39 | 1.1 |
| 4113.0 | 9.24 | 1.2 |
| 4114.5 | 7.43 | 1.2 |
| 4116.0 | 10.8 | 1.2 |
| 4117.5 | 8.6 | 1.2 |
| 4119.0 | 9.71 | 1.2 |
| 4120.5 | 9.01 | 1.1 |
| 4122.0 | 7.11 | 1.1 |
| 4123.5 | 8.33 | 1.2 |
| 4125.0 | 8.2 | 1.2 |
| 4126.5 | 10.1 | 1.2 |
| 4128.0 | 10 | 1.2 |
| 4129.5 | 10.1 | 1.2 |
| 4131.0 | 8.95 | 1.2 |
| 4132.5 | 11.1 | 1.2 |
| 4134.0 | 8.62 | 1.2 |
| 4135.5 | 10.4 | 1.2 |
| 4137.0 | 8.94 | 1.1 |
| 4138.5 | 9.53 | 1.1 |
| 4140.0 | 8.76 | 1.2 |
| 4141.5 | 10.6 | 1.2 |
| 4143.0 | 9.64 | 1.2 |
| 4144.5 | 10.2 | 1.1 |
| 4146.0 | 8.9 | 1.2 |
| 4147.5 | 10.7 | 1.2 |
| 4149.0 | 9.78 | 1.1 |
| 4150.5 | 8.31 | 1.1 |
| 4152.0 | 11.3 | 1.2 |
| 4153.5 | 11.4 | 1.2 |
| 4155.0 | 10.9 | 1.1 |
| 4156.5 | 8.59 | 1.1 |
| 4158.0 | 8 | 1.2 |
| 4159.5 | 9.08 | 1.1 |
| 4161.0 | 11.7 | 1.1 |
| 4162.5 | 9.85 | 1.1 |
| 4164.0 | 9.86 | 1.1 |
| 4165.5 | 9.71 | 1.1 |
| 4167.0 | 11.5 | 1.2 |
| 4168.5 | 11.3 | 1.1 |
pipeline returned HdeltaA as 6.3 Ang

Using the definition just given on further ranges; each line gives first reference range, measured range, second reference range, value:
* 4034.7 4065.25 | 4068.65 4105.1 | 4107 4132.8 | 3.20 Ang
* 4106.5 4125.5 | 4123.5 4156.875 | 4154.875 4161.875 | -2.48 Ang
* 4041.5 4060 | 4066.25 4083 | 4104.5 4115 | -0.44 Ang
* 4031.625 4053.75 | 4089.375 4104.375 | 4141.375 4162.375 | 3.80 Ang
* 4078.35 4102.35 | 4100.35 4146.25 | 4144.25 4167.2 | 2.75 Ang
